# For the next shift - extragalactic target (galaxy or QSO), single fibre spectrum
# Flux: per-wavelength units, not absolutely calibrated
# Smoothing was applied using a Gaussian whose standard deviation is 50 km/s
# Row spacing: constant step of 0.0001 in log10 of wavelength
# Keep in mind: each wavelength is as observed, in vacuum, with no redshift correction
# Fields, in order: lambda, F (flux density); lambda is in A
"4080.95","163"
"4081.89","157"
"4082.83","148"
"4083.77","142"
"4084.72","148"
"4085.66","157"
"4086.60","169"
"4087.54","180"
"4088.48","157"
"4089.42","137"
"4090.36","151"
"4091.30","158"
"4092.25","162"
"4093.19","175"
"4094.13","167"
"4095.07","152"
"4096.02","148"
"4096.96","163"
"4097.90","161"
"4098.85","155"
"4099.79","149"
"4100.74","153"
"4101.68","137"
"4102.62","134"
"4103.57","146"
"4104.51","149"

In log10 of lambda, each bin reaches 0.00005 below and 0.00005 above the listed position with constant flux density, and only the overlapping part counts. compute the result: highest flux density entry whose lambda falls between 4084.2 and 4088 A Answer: 180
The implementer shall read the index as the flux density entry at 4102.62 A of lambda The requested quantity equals 134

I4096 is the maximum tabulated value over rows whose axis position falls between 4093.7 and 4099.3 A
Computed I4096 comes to 167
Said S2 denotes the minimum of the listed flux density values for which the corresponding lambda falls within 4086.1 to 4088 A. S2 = 169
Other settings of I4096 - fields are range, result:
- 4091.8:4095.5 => 175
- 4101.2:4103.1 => 137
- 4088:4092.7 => 162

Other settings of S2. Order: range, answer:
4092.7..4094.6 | 167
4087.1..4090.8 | 137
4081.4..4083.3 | 148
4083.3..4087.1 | 142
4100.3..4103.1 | 134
